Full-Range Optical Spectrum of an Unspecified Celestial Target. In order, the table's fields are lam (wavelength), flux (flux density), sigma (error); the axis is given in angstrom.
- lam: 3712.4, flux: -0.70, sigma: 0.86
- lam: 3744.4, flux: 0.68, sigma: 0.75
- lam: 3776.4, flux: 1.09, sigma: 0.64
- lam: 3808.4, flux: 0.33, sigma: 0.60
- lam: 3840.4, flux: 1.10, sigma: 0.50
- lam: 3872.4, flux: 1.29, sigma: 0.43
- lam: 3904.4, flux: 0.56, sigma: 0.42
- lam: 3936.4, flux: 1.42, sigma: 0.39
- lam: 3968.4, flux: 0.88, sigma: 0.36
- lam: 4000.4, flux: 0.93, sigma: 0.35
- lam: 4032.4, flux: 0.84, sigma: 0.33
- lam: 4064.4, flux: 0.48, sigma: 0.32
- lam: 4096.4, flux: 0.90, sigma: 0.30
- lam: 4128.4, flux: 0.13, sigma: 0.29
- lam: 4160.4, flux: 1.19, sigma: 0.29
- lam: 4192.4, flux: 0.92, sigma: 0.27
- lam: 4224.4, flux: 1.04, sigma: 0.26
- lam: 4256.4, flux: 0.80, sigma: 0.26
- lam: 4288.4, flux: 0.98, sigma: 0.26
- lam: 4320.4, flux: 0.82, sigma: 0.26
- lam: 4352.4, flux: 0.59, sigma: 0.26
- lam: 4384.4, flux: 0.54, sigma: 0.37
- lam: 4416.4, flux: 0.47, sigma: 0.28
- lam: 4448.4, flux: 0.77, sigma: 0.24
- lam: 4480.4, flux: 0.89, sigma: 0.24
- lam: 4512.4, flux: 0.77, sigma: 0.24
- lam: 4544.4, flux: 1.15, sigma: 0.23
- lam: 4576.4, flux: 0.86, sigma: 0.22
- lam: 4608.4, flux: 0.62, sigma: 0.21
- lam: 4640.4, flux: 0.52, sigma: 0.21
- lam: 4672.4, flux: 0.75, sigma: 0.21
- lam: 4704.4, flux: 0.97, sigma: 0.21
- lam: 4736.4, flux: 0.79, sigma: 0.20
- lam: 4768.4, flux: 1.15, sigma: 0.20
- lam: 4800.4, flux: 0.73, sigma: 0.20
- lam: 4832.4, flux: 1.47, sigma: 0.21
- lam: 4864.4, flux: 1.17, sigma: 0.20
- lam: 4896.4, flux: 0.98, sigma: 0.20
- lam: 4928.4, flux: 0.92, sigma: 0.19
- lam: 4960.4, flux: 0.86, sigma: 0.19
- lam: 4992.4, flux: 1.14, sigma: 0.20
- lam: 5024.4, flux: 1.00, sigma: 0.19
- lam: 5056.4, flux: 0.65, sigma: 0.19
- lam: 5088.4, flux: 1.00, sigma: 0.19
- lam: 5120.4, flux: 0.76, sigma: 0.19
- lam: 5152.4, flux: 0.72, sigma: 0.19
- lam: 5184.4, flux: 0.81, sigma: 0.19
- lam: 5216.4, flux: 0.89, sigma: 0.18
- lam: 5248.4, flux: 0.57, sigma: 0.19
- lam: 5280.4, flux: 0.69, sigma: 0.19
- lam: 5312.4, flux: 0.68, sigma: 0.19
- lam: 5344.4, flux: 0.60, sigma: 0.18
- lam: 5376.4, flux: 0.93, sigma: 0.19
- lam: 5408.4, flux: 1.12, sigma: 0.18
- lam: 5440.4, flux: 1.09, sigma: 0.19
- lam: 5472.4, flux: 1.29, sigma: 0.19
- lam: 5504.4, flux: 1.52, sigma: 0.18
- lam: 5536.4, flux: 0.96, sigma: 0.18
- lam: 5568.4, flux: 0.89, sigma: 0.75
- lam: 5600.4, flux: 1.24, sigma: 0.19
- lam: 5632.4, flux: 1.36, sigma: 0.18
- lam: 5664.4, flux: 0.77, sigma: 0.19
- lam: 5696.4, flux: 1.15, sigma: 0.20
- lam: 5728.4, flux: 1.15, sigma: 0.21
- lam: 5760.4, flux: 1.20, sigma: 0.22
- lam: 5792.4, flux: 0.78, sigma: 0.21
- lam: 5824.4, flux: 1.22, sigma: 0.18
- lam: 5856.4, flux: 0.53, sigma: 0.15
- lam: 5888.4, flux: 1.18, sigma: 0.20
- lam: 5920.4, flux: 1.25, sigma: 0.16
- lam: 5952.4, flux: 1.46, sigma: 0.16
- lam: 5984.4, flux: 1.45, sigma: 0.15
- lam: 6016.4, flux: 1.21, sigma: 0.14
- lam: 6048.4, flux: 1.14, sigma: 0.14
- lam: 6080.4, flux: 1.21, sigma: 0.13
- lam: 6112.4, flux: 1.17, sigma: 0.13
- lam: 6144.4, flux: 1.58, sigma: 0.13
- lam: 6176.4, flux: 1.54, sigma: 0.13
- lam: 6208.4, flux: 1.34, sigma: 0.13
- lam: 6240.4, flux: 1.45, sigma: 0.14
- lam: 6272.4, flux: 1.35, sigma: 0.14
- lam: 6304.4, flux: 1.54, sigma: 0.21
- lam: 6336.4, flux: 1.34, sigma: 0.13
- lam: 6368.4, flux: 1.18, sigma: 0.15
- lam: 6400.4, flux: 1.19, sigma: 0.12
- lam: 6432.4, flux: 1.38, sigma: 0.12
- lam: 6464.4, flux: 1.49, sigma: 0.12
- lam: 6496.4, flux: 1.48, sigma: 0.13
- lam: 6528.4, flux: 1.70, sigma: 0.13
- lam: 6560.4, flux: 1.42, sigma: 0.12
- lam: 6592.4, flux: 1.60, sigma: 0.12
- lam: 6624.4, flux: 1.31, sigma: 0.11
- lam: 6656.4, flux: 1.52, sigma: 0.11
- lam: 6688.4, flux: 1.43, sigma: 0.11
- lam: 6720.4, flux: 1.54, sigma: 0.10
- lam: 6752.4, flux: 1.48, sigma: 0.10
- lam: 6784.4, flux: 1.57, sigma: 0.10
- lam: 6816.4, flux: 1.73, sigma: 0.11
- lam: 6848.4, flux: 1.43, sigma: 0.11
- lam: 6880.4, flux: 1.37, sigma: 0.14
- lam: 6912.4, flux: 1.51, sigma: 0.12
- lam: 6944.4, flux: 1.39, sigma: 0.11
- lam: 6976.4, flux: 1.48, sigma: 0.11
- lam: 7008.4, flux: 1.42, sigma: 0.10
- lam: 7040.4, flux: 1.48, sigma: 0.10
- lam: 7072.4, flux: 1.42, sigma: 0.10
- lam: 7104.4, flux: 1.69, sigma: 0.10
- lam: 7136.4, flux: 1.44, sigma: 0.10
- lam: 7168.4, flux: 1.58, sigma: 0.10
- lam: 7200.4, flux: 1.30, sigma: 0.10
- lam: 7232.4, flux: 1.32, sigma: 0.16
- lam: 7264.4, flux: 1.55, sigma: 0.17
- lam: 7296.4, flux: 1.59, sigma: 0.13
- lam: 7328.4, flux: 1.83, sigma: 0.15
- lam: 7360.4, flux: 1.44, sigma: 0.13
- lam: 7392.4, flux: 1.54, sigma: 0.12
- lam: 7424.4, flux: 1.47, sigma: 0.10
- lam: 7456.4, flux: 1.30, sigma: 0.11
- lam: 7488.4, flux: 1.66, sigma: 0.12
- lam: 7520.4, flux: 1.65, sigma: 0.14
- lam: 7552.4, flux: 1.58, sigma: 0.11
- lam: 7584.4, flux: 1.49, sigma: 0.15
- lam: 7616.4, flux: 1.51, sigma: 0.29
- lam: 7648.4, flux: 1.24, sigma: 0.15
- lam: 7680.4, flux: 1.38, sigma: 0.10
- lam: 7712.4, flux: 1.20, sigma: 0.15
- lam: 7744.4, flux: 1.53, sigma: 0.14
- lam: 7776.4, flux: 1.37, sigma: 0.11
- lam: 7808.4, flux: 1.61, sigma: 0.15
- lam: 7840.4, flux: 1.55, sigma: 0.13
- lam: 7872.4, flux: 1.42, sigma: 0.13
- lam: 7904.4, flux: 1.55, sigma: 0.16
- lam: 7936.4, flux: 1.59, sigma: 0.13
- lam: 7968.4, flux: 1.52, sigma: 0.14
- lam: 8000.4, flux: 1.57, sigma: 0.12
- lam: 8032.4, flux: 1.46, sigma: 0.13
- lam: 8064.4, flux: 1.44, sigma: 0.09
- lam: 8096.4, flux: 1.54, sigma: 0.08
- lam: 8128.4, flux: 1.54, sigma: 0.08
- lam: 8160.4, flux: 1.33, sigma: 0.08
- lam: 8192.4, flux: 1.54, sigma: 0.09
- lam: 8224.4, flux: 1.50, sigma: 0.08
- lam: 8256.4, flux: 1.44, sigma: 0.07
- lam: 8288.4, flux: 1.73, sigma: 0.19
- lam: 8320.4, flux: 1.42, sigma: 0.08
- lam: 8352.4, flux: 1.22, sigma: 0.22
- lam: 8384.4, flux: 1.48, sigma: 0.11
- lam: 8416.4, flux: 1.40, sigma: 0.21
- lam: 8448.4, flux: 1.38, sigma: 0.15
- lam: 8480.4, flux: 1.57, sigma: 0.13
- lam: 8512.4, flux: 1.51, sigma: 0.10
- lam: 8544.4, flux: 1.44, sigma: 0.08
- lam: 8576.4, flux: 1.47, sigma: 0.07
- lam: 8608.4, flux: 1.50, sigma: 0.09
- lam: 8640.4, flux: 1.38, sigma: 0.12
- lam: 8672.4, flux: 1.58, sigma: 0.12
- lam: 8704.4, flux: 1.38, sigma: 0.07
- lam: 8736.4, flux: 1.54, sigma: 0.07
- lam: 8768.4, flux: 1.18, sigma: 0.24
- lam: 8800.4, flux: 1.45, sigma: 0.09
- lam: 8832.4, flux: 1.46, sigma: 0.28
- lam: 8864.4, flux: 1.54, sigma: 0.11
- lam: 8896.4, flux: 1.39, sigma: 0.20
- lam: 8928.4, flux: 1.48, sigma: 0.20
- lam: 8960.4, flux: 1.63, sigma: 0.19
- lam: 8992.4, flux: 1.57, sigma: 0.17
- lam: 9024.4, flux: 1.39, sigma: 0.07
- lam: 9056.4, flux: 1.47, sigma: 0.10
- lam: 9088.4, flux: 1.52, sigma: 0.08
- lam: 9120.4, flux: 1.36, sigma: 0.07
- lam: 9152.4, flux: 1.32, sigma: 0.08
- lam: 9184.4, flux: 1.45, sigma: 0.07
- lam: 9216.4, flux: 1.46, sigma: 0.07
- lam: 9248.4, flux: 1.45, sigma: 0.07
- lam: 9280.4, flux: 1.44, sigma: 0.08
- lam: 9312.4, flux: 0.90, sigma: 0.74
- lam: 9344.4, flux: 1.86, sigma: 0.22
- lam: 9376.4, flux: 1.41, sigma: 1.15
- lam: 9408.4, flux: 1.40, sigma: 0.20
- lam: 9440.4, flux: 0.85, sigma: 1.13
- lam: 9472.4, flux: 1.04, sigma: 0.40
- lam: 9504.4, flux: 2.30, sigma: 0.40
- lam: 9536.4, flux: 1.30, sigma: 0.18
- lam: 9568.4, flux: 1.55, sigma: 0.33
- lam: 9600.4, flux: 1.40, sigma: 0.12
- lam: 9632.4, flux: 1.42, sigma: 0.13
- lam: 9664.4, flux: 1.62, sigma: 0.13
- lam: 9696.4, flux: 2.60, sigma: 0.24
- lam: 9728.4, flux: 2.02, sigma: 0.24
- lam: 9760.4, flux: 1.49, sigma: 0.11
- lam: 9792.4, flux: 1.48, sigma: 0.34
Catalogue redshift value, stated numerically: 0.48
